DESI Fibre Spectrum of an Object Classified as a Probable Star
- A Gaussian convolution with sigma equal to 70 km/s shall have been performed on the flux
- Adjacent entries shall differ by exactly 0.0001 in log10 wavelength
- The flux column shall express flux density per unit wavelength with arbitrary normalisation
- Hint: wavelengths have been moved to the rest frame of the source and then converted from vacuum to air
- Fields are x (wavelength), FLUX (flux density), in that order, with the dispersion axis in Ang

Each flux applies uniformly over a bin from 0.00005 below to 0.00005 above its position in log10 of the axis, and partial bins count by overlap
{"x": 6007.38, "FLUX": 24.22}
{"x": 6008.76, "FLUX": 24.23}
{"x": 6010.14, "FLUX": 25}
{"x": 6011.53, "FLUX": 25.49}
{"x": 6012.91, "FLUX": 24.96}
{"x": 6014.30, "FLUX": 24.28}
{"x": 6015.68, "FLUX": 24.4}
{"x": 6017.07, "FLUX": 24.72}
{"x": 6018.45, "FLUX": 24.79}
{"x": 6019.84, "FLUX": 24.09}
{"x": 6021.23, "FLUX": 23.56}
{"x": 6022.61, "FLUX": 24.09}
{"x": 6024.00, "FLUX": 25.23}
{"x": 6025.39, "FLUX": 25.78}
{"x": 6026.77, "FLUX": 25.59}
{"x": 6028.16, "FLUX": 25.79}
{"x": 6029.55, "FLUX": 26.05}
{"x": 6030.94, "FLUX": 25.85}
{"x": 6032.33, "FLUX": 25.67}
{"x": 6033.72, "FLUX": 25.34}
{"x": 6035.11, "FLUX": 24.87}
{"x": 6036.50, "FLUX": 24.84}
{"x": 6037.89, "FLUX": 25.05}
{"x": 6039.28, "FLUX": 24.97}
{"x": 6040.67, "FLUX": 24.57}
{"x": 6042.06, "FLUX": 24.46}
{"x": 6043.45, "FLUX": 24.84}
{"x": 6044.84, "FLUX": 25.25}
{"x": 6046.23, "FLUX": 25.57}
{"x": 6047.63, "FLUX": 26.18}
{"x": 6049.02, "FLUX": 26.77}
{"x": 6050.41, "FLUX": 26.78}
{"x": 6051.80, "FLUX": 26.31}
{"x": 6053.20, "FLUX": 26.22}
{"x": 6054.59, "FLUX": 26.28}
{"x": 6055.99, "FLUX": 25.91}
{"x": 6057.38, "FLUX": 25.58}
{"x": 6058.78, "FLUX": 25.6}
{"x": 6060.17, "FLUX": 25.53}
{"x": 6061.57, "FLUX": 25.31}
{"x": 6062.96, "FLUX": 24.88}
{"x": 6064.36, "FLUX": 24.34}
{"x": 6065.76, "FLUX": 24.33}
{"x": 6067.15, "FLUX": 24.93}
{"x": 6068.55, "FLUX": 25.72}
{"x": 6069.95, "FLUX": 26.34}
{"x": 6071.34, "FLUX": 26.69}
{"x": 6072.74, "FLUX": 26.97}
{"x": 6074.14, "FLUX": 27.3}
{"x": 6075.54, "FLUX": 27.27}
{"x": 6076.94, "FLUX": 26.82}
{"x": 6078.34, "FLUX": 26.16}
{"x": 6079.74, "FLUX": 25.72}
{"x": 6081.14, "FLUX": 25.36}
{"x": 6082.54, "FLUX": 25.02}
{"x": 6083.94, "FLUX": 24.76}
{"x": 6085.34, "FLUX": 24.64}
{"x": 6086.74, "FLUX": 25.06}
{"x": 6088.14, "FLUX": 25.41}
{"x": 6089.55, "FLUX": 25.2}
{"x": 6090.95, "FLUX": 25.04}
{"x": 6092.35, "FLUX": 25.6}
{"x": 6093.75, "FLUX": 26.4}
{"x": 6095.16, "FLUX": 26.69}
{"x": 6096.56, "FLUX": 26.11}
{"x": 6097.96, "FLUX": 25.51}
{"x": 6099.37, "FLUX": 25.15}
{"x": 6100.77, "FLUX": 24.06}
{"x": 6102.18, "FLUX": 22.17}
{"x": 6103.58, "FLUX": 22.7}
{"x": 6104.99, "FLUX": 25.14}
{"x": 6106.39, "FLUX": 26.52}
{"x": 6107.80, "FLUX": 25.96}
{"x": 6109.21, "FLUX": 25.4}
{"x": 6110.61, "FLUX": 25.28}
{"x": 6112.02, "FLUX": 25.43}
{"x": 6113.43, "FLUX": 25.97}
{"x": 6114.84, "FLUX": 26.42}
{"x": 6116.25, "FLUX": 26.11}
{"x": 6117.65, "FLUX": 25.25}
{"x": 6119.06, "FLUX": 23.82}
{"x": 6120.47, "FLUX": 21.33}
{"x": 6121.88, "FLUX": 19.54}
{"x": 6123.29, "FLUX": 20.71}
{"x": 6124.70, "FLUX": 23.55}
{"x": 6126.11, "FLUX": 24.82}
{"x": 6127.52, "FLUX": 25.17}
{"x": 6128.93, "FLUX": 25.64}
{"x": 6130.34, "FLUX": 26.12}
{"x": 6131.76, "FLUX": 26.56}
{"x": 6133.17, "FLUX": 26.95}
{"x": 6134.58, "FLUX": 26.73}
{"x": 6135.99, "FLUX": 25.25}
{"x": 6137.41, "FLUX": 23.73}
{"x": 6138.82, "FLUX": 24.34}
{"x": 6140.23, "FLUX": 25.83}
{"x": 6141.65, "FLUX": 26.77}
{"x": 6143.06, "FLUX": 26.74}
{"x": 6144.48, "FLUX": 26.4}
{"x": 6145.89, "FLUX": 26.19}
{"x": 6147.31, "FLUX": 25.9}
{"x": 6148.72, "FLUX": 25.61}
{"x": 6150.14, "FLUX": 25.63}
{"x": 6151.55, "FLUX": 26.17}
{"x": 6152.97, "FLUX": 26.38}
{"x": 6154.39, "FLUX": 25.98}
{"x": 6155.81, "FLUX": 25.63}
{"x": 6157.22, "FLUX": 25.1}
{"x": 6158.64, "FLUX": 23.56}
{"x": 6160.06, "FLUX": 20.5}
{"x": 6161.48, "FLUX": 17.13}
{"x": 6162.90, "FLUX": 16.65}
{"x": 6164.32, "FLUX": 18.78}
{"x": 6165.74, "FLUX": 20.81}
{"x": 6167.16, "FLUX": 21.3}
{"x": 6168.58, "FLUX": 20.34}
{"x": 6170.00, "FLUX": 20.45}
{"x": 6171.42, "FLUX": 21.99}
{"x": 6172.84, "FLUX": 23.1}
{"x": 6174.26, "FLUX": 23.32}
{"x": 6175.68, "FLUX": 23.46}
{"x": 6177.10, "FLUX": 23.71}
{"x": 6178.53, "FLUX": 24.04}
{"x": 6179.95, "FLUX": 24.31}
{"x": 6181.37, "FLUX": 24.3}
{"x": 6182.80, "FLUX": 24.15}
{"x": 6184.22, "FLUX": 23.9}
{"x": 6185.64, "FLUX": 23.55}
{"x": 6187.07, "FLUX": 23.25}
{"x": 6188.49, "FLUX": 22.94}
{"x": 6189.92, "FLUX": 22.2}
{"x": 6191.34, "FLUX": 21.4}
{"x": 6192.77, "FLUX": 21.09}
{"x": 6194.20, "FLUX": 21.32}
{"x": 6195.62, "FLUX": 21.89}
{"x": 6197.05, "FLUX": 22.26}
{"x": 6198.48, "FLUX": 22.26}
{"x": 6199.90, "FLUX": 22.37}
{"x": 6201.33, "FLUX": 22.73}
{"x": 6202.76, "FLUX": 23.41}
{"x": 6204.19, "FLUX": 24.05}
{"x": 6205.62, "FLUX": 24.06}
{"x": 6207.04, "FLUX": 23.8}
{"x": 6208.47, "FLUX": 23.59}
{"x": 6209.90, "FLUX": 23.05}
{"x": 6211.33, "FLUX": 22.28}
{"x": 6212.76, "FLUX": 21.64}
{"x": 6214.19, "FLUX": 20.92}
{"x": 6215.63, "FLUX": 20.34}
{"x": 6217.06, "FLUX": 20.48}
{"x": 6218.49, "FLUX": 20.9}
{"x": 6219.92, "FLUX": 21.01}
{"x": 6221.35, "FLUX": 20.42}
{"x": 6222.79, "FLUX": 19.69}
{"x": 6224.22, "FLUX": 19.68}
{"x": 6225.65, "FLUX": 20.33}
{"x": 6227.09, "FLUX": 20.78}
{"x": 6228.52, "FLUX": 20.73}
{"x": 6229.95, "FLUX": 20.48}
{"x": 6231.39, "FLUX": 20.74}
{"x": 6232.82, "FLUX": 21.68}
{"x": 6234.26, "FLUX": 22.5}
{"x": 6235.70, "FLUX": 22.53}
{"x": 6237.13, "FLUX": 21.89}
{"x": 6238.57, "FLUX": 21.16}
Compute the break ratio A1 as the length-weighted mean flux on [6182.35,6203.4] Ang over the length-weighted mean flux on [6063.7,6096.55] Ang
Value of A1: 0.9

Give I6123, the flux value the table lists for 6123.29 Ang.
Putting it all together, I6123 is 20.71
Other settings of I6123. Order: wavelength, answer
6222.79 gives 19.69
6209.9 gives 23.05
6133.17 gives 26.95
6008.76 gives 24.23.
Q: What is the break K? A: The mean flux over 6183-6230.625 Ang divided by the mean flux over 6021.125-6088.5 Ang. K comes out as 0.86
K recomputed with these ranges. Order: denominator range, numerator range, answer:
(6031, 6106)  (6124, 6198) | 0.93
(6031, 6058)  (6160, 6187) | 0.86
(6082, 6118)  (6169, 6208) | 0.91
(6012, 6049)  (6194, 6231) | 0.87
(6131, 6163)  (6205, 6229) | 0.86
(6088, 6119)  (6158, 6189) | 0.87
